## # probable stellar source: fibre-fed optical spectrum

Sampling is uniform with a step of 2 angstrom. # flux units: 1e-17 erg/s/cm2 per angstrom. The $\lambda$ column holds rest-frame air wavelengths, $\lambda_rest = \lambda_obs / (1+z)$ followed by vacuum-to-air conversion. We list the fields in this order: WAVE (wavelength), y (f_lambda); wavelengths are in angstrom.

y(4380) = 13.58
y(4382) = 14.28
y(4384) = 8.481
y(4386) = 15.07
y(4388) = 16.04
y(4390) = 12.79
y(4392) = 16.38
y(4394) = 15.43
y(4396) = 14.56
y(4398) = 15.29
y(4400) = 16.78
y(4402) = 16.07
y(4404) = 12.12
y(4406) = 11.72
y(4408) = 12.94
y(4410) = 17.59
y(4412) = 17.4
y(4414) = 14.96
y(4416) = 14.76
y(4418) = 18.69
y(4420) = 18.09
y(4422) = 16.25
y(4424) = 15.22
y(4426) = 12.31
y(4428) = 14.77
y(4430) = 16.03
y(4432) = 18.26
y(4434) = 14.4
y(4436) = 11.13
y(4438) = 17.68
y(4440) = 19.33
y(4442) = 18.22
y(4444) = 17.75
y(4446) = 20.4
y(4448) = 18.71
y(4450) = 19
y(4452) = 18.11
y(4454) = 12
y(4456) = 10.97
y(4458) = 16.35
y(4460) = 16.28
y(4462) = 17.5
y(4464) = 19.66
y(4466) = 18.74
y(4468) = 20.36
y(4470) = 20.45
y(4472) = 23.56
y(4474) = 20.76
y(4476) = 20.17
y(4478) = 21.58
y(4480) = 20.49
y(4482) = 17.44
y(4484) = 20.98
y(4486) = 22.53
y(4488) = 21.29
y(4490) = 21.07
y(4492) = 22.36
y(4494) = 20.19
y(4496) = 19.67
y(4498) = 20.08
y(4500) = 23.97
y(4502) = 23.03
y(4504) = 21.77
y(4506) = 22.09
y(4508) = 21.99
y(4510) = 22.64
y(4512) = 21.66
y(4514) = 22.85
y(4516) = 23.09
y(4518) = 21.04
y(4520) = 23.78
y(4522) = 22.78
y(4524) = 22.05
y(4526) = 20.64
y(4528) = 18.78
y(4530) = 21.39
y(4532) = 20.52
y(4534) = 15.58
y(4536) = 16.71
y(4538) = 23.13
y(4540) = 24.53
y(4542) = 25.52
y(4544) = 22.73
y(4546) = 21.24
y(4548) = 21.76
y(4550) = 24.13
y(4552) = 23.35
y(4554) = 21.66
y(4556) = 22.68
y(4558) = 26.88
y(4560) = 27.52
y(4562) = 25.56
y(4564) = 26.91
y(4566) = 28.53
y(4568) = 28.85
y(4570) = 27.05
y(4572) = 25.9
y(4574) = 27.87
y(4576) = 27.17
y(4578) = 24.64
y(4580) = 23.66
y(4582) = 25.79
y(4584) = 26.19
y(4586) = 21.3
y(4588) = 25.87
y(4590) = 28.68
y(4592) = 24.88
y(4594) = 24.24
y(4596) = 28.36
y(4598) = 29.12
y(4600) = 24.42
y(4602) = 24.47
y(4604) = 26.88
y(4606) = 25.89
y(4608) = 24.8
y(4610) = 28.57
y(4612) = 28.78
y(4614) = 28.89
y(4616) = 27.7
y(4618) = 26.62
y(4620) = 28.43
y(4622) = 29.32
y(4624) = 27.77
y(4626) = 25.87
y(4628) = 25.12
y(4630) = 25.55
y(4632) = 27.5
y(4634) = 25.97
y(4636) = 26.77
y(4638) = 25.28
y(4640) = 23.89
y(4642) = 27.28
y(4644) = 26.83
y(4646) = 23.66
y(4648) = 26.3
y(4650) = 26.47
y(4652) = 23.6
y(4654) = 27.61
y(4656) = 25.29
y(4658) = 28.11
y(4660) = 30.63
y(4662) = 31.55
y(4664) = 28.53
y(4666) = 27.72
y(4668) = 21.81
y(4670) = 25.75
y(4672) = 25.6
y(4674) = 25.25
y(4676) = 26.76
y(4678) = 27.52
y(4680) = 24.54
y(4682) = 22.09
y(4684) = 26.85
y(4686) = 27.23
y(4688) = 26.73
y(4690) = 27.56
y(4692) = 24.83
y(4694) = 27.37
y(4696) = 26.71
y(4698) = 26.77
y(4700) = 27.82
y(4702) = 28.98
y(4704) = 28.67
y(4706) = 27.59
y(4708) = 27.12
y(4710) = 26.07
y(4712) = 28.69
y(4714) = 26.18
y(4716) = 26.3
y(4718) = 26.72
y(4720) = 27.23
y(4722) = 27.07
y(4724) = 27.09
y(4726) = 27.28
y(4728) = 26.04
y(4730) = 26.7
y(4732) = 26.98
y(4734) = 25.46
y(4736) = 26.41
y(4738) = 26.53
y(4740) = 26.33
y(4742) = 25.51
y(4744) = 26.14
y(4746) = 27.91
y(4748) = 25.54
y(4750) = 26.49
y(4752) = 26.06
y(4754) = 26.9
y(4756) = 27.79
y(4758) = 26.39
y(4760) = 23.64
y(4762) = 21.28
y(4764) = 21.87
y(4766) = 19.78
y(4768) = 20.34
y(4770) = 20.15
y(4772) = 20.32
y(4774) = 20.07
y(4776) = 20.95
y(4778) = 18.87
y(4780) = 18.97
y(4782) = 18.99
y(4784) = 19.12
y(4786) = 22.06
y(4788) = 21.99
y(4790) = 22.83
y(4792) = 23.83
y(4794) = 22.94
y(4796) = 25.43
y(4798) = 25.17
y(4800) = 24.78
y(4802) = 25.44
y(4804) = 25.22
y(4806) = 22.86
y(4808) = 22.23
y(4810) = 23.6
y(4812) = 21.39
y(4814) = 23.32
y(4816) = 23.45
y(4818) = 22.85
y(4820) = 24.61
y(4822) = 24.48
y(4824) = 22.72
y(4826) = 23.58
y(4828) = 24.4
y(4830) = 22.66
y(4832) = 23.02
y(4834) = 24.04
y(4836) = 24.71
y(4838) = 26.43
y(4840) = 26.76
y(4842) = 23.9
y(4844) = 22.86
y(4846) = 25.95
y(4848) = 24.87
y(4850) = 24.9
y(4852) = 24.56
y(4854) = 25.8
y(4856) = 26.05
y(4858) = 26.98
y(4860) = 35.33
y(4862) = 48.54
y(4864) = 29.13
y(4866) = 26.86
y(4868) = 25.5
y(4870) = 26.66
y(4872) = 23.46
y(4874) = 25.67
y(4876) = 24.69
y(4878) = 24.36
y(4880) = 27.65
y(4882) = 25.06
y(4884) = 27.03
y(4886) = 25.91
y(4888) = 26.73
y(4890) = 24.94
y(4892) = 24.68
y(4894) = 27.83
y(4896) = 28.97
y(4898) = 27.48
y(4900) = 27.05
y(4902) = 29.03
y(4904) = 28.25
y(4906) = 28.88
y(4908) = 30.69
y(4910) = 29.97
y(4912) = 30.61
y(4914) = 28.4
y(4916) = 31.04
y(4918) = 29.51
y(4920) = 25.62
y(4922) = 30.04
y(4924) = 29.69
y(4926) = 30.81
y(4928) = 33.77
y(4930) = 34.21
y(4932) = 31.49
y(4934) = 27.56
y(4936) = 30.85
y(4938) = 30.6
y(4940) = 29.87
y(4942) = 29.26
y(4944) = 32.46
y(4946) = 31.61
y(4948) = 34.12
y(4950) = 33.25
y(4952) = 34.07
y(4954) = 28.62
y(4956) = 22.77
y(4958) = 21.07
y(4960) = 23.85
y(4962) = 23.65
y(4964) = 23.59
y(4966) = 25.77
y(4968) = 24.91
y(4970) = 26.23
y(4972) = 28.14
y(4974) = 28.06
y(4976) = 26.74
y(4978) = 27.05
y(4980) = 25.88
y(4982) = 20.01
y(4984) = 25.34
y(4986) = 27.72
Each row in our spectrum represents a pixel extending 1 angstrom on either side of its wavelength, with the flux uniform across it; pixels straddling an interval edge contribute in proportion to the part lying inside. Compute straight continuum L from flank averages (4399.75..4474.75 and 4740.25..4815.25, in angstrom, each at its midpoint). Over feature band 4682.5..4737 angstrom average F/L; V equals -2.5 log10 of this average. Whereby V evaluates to -0.23 mag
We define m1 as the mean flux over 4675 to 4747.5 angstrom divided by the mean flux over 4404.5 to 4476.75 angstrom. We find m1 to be 1.6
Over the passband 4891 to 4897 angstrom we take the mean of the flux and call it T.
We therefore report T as 27.2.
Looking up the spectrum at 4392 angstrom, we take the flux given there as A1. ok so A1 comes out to 16.38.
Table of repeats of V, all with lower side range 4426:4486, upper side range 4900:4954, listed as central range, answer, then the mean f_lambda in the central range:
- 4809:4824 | 0.180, 23.3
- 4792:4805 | 0.097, 24.8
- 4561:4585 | -0.250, 26.5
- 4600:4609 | -0.160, 25.4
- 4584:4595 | -0.168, 25.1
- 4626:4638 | -0.154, 26.1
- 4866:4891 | 0.139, 25.7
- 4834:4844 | 0.127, 25.1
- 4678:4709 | -0.105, 26.7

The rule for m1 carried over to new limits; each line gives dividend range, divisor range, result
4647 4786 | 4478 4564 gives 1.16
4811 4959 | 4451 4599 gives 1.23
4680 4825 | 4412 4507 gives 1.34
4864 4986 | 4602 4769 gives 1.05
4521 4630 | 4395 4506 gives 1.40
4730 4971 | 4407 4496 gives 1.46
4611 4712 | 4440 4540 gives 1.33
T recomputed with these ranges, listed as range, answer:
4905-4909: 29.8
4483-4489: 21.6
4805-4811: 22.9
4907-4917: 30.1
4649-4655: 25.9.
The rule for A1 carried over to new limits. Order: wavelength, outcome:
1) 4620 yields 28.43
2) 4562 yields 25.56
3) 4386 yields 15.07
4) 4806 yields 22.86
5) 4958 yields 21.07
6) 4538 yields 23.13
